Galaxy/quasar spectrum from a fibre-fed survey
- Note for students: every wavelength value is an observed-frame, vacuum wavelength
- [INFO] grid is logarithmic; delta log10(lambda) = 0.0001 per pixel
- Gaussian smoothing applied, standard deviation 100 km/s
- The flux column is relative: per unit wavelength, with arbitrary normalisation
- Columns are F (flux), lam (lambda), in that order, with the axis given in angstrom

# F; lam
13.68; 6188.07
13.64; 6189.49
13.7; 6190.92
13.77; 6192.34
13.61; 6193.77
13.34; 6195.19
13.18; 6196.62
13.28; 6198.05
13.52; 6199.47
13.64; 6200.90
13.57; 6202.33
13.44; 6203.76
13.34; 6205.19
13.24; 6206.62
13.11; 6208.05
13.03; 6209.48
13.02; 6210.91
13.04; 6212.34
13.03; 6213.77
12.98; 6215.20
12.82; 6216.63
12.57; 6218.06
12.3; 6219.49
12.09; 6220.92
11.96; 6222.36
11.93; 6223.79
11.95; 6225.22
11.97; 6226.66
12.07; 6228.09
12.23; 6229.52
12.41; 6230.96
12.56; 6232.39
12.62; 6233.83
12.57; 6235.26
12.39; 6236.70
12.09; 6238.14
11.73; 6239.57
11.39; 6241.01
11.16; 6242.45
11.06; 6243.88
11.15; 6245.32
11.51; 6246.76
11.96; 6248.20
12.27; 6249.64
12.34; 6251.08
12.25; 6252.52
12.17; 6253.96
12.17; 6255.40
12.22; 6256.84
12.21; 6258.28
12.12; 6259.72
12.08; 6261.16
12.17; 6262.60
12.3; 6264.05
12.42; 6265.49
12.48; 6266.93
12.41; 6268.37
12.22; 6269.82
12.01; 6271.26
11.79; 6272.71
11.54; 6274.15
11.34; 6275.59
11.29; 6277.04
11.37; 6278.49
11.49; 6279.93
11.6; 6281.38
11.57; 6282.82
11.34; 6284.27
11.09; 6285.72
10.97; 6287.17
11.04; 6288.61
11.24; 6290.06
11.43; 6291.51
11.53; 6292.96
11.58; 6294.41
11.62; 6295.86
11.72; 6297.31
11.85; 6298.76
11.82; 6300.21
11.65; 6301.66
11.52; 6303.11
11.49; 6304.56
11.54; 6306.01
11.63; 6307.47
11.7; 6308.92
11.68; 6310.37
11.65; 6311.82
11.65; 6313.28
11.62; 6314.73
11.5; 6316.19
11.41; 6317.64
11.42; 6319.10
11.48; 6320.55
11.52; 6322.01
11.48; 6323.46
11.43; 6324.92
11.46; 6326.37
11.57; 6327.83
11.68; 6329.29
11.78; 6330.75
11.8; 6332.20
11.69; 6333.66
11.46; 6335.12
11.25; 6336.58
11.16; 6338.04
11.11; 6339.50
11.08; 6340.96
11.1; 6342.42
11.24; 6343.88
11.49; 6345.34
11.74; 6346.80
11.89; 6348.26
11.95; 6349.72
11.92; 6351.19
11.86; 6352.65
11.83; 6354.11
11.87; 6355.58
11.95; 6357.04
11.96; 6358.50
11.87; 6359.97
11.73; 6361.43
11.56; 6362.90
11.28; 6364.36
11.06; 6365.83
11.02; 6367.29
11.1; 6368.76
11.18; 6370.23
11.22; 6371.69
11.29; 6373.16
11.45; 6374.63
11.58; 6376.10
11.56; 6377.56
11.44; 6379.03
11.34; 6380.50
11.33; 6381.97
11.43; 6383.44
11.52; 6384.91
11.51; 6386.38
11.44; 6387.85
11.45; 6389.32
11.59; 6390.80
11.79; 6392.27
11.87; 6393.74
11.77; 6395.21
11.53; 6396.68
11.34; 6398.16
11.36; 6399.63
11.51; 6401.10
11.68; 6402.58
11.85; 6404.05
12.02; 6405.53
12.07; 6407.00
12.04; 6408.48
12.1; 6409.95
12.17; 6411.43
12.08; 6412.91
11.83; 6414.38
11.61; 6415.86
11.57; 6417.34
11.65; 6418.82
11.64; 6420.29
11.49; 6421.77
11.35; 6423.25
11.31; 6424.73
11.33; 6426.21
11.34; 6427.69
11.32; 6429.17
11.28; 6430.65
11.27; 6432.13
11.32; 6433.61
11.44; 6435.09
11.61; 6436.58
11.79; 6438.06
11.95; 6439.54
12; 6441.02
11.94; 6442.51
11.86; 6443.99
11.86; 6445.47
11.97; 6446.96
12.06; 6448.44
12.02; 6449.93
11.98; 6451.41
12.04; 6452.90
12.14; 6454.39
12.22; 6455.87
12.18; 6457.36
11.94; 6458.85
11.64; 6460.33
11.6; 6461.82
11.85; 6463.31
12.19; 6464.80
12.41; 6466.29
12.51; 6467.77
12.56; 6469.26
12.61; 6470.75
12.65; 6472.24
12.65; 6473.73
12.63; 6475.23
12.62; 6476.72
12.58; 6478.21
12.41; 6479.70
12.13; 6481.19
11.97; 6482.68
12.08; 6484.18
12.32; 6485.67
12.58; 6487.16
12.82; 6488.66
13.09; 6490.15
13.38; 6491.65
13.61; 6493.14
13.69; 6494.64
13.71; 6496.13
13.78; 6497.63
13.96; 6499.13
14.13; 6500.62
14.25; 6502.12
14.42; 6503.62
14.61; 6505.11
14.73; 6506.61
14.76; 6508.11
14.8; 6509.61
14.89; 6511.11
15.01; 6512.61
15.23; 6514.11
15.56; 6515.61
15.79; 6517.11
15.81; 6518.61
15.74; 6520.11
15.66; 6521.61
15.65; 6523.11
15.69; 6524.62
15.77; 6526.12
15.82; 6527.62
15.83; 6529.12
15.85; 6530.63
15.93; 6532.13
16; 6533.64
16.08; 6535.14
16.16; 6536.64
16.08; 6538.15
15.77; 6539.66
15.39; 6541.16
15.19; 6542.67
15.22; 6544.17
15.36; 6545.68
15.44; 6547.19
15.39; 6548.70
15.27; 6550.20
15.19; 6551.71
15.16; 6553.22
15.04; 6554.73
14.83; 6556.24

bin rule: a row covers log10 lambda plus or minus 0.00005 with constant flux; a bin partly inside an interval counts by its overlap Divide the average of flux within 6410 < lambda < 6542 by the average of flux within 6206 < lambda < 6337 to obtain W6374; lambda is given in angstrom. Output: 1.11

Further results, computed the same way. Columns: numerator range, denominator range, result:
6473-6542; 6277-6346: 1.26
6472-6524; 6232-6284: 1.16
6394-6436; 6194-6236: 0.91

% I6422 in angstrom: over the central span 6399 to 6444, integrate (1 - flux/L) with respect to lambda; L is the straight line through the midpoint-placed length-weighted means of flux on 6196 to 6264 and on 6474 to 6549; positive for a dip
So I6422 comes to 7.1 angstrom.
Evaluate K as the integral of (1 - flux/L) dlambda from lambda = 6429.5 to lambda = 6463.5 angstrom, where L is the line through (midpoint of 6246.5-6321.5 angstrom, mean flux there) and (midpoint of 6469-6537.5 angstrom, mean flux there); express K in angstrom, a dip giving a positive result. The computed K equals 4.4 angstrom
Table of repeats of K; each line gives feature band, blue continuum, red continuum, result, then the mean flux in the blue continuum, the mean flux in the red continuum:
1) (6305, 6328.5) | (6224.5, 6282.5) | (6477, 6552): 2.0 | 12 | 14.6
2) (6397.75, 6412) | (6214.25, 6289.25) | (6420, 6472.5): 0.1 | 12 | 11.8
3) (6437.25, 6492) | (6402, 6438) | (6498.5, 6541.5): 4.3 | 11.6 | 15.4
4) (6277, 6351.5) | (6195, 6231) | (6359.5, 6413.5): 3.6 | 12.8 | 11.6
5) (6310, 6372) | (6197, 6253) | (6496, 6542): 9.3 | 12.5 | 15.3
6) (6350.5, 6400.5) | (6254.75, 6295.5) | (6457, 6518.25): 3.8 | 11.7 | 13.3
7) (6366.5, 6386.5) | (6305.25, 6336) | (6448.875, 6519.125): 1.3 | 11.6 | 13.2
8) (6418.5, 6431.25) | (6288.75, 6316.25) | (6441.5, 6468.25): 0.6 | 11.6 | 12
